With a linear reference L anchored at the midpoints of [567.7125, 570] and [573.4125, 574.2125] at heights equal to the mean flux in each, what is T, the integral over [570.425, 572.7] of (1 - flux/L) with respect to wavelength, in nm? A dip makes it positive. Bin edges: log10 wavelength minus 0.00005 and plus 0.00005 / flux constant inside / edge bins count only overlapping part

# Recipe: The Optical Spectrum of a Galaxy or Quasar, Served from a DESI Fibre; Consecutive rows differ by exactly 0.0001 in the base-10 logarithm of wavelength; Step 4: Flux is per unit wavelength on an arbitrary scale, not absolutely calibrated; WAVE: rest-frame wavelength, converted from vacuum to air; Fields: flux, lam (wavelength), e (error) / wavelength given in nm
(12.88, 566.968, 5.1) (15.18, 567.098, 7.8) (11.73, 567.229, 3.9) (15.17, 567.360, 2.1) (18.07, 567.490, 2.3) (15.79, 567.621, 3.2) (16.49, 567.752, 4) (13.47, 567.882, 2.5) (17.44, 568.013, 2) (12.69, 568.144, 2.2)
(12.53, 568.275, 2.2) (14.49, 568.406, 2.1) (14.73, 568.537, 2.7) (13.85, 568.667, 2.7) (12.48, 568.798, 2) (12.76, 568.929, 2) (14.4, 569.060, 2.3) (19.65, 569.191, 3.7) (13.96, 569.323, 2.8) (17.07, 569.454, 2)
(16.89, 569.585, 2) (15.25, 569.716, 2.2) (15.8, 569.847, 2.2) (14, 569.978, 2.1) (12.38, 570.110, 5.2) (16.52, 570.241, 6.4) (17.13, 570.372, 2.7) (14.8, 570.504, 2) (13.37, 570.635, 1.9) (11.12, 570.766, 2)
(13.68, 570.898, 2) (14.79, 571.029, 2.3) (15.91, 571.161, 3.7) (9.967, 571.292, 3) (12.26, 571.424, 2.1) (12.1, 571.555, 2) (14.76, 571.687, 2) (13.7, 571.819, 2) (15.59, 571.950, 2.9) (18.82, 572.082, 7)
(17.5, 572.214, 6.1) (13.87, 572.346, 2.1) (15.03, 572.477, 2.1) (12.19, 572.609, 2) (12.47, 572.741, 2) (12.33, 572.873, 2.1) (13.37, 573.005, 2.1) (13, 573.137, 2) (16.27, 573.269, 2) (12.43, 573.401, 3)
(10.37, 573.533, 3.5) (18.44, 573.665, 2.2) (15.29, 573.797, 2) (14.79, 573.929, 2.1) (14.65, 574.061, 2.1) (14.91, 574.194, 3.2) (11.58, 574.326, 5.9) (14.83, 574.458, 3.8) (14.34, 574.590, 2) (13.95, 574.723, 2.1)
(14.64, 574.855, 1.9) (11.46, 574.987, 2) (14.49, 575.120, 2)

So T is 0.10 nm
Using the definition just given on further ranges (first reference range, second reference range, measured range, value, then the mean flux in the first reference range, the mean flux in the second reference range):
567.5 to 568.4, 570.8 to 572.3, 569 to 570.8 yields -0.08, 14.9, 14.4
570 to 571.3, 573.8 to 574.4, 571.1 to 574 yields 0.01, 14.1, 14.1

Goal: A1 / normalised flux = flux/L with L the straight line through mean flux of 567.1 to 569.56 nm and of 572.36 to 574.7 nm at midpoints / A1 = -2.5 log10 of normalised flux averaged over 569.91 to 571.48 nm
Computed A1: 0.045 mag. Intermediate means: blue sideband 14.9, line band 13.8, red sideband 13.9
